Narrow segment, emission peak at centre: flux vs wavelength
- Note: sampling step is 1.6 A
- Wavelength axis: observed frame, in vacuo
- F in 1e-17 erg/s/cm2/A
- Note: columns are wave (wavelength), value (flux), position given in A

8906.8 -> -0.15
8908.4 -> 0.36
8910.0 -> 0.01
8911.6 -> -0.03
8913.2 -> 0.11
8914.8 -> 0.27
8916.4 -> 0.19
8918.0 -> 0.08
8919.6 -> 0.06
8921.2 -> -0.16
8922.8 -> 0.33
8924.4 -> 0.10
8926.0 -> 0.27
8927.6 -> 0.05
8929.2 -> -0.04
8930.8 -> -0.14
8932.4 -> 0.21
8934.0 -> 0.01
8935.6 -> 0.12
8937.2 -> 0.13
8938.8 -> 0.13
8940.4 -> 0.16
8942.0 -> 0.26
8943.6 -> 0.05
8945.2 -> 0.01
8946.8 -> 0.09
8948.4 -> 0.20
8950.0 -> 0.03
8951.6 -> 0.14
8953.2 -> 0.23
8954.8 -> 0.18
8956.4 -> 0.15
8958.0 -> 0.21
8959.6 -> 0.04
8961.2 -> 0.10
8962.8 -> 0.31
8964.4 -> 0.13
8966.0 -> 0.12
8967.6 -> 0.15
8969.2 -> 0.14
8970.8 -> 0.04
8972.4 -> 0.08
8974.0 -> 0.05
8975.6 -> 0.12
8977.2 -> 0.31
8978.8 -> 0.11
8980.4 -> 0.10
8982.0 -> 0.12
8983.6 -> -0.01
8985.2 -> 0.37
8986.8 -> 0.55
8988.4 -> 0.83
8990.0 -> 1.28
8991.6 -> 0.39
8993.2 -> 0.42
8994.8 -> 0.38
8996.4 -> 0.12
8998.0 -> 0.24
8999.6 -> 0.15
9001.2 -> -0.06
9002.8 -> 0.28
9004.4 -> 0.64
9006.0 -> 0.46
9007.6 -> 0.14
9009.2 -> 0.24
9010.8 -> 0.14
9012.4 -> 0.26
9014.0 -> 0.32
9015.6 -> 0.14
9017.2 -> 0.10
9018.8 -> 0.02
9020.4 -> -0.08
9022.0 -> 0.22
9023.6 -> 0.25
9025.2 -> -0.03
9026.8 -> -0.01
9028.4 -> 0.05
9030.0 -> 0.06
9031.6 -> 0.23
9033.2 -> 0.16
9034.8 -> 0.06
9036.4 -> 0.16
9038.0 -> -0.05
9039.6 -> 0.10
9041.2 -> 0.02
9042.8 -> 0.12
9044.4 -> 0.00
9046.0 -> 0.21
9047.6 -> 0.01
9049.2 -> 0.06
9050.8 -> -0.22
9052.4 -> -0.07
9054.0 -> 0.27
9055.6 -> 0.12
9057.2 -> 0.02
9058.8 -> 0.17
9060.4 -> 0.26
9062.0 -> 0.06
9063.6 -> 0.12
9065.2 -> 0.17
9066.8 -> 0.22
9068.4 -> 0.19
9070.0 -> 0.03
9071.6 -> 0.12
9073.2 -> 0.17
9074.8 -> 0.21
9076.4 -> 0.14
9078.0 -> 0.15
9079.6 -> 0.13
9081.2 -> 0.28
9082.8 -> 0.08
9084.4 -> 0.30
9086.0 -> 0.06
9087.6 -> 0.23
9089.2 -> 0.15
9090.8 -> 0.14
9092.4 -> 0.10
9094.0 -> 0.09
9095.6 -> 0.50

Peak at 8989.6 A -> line H-beta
